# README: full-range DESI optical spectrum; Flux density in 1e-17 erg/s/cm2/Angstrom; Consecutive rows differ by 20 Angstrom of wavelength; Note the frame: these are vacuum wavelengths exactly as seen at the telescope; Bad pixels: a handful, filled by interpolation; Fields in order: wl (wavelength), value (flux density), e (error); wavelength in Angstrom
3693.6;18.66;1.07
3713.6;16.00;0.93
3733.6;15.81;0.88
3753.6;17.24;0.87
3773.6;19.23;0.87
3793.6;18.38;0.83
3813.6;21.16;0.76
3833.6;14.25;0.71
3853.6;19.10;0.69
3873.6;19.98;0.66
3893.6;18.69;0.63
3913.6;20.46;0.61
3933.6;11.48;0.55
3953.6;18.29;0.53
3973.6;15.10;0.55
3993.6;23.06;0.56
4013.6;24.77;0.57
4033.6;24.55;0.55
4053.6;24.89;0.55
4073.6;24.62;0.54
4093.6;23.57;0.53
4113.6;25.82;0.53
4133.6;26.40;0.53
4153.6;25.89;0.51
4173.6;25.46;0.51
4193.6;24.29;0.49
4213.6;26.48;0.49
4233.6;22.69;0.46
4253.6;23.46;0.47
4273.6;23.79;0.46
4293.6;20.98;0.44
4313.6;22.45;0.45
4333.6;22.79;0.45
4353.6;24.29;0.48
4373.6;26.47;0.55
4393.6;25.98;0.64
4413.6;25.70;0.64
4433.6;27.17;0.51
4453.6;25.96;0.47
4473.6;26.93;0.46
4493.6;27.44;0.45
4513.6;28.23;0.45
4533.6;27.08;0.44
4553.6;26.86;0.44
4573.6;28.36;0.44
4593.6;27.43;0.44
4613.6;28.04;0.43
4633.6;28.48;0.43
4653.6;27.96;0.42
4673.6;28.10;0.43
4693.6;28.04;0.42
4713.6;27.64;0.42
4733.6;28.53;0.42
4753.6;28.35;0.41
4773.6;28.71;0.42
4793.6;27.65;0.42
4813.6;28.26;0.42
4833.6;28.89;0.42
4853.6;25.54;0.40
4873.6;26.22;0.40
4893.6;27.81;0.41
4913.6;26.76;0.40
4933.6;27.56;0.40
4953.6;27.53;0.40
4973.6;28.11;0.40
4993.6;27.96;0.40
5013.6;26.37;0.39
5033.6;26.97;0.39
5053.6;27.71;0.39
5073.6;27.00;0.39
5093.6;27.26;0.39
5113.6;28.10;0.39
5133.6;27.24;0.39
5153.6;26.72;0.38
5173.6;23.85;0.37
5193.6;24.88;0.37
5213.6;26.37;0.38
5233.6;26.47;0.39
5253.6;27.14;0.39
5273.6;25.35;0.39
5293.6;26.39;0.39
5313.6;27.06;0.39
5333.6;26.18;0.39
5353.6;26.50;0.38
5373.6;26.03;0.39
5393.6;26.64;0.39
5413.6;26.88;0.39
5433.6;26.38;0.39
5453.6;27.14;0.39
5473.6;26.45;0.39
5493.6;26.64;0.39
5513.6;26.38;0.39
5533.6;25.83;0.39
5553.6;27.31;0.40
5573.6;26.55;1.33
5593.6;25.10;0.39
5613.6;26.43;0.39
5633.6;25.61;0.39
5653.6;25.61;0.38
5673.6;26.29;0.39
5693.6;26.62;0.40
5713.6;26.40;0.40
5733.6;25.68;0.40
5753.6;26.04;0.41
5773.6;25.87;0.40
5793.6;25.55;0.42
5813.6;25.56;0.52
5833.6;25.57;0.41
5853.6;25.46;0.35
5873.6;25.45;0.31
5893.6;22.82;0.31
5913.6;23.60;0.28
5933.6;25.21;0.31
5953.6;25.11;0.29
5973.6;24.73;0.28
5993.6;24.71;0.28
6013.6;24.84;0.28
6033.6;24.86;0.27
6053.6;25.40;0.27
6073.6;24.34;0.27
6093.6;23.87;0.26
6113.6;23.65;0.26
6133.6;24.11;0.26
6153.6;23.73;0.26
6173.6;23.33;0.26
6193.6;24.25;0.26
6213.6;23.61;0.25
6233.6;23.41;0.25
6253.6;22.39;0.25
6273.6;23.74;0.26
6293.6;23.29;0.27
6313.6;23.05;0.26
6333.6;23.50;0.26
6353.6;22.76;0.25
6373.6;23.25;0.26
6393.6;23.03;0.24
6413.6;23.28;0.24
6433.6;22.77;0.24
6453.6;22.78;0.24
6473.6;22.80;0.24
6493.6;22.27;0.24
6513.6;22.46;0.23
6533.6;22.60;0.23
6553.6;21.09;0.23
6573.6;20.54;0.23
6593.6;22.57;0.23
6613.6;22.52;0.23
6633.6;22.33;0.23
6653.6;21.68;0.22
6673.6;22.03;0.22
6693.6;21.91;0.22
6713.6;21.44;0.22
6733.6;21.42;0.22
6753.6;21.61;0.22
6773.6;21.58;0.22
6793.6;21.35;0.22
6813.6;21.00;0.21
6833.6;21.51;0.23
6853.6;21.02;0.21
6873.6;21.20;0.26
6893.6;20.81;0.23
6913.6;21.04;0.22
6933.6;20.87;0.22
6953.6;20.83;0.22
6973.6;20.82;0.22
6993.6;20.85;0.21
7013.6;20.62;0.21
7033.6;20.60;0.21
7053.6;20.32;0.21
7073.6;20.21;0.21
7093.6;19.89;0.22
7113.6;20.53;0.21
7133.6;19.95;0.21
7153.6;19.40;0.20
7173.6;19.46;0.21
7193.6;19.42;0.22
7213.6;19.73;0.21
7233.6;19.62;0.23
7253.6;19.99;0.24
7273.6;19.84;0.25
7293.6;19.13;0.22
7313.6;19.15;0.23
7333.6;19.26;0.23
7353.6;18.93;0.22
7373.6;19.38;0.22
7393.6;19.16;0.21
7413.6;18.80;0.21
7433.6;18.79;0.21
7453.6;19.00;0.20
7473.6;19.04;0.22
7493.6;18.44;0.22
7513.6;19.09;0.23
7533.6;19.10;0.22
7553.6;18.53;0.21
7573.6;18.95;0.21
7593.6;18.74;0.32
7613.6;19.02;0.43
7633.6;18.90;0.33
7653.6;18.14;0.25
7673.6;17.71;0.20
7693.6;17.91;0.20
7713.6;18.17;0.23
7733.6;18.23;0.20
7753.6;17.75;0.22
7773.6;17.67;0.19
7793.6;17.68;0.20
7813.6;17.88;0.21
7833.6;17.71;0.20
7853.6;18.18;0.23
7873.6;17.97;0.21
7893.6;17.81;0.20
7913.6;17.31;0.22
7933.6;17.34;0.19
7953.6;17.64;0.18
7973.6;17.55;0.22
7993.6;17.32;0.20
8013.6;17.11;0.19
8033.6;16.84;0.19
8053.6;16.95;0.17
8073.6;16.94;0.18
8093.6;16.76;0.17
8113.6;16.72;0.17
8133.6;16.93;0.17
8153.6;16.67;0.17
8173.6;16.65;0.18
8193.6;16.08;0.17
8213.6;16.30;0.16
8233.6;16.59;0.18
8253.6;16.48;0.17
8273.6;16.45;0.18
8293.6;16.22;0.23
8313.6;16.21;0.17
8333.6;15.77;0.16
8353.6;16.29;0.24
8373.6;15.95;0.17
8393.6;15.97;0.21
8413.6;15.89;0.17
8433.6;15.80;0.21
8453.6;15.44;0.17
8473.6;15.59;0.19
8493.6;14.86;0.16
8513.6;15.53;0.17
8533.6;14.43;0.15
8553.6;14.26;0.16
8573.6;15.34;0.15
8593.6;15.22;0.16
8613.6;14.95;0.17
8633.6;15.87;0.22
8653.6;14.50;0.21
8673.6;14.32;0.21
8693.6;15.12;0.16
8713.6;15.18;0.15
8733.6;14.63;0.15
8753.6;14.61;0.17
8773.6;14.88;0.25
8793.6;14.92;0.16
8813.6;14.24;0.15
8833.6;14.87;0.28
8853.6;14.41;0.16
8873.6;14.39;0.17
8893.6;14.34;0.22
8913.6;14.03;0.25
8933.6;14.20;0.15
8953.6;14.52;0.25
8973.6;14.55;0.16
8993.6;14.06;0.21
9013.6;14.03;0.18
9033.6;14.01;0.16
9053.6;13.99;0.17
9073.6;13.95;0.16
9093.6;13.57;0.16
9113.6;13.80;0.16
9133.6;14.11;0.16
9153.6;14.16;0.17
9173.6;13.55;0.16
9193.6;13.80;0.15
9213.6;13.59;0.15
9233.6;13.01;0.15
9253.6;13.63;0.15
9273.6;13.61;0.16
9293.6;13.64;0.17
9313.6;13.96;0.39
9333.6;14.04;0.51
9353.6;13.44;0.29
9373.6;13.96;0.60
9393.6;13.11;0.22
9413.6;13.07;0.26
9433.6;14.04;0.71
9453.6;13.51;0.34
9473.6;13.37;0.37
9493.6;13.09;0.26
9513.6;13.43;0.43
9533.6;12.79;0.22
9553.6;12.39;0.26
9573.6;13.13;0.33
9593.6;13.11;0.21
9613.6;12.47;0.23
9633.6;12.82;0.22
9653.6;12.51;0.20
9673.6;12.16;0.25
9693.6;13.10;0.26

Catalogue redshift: 0.000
